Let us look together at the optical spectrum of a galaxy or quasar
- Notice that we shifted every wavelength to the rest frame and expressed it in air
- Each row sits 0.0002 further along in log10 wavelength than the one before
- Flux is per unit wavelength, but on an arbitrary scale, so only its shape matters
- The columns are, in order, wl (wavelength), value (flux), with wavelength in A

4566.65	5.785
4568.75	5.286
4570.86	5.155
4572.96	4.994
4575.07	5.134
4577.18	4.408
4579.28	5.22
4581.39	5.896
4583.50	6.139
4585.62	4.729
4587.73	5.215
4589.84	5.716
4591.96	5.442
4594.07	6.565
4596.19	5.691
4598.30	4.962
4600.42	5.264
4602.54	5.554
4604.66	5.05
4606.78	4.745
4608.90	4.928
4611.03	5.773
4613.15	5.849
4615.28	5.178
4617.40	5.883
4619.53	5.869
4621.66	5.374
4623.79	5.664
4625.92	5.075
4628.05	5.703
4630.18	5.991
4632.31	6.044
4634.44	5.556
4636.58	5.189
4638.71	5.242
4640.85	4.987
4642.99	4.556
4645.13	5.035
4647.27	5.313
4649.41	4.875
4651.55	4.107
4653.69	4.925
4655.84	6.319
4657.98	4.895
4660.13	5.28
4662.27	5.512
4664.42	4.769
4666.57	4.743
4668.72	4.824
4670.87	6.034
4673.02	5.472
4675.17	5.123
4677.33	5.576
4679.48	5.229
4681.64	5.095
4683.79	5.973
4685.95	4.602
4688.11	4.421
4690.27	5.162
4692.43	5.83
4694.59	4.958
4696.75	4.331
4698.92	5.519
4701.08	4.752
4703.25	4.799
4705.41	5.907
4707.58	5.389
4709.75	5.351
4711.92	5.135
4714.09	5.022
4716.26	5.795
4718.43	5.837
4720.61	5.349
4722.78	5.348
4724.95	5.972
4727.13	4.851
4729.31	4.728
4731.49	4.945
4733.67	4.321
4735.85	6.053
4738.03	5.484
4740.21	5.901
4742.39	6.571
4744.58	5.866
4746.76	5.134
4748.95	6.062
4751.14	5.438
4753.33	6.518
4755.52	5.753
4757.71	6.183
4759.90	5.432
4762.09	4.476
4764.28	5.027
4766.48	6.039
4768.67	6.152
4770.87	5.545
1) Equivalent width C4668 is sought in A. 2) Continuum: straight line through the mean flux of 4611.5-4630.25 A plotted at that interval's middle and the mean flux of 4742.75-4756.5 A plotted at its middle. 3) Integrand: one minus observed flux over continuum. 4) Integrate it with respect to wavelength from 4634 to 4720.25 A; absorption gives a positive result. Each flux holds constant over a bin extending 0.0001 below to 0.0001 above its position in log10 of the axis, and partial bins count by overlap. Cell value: 7.9 A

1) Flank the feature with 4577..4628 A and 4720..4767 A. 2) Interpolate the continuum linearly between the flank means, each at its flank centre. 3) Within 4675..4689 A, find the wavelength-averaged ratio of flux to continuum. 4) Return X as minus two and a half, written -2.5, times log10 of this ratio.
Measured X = 0.07 mag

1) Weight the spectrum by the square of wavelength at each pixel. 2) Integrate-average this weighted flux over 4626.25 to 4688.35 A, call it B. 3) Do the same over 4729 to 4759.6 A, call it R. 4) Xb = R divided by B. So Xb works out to 1.12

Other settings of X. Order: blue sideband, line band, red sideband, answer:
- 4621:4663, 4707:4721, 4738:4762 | 0.043 mag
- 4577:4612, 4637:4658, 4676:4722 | 0.058 mag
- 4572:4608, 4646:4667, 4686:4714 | 0.024 mag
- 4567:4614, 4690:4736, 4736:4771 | 0.083 mag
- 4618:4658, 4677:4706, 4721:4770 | 0.063 mag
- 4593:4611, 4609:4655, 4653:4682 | -0.002 mag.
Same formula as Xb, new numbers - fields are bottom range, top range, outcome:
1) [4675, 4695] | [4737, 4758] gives 1.16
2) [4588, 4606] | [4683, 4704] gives 0.95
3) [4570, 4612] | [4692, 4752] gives 1.07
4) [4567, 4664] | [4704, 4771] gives 1.09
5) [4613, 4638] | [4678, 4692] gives 0.94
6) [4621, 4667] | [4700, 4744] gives 1.06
